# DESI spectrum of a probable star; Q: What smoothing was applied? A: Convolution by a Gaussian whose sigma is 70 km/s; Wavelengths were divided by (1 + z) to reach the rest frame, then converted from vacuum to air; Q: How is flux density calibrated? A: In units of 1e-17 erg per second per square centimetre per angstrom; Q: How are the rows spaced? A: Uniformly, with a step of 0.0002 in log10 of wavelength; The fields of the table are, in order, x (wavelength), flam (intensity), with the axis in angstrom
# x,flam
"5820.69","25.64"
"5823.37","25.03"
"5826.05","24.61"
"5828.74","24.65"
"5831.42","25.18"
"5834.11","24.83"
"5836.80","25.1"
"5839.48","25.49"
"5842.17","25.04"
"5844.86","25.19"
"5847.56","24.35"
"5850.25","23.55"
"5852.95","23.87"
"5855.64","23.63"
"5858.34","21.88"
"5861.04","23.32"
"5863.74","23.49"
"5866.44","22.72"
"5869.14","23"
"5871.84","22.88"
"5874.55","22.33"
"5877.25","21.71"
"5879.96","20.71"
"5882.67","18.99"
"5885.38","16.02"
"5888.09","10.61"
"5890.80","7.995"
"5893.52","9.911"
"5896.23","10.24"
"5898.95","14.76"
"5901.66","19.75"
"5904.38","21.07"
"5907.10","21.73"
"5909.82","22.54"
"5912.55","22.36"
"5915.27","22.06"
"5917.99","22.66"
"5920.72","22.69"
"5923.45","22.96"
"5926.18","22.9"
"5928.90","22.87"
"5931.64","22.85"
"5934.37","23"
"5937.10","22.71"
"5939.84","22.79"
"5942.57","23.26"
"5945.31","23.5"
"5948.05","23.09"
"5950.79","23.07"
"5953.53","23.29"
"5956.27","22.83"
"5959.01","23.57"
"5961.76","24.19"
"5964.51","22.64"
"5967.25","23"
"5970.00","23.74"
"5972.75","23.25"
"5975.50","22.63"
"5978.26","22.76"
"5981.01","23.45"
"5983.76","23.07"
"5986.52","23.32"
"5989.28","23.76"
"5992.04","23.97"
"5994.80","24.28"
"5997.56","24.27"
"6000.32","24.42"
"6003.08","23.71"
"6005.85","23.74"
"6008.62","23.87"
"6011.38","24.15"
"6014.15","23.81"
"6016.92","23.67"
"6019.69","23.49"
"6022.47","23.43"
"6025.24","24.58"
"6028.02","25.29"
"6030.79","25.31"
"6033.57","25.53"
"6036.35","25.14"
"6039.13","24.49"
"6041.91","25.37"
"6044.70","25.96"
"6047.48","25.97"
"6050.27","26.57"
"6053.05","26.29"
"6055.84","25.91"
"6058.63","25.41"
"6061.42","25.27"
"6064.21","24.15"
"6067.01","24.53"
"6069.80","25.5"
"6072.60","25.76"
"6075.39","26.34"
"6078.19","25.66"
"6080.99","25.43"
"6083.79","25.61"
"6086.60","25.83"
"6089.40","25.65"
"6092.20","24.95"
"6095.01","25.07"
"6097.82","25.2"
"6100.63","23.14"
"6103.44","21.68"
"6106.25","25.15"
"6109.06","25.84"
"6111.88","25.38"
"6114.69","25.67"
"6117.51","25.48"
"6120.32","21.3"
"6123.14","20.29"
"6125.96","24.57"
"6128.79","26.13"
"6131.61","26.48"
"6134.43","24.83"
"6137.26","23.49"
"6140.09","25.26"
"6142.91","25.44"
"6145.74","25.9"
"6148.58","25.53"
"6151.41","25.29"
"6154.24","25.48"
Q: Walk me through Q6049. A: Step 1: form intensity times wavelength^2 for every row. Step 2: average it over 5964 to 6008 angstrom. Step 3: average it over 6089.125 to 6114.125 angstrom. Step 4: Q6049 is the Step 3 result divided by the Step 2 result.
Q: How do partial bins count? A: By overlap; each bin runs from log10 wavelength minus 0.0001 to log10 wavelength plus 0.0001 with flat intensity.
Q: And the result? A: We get 1.1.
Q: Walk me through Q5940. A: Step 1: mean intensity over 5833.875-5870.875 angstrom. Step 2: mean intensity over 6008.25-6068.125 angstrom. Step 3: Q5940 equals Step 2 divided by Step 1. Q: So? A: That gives 1.04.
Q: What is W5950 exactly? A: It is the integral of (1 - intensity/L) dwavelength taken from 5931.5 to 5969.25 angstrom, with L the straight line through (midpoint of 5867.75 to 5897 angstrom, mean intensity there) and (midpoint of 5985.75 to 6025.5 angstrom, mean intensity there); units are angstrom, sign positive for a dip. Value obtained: -4.4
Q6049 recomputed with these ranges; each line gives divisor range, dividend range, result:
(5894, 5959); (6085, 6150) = 1.22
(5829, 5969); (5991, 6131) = 1.21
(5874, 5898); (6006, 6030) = 1.66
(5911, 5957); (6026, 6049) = 1.15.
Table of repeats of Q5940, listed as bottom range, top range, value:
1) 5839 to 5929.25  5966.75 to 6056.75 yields 1.18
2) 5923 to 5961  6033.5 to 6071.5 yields 1.10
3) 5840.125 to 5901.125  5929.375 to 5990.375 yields 1.17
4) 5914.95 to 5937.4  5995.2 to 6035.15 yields 1.06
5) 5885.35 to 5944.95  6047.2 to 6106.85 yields 1.29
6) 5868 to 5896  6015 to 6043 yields 1.44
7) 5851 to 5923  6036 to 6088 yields 1.29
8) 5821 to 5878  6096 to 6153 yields 1.03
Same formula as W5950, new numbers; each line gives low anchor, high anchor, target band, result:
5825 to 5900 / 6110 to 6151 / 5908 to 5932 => -1.0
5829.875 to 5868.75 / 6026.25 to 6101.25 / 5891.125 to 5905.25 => 5.8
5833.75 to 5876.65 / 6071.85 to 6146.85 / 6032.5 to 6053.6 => -0.9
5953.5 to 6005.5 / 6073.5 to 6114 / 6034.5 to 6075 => -1.5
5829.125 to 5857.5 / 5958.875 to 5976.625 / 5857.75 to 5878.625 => 1.4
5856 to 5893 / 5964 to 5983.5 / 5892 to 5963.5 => 0.4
